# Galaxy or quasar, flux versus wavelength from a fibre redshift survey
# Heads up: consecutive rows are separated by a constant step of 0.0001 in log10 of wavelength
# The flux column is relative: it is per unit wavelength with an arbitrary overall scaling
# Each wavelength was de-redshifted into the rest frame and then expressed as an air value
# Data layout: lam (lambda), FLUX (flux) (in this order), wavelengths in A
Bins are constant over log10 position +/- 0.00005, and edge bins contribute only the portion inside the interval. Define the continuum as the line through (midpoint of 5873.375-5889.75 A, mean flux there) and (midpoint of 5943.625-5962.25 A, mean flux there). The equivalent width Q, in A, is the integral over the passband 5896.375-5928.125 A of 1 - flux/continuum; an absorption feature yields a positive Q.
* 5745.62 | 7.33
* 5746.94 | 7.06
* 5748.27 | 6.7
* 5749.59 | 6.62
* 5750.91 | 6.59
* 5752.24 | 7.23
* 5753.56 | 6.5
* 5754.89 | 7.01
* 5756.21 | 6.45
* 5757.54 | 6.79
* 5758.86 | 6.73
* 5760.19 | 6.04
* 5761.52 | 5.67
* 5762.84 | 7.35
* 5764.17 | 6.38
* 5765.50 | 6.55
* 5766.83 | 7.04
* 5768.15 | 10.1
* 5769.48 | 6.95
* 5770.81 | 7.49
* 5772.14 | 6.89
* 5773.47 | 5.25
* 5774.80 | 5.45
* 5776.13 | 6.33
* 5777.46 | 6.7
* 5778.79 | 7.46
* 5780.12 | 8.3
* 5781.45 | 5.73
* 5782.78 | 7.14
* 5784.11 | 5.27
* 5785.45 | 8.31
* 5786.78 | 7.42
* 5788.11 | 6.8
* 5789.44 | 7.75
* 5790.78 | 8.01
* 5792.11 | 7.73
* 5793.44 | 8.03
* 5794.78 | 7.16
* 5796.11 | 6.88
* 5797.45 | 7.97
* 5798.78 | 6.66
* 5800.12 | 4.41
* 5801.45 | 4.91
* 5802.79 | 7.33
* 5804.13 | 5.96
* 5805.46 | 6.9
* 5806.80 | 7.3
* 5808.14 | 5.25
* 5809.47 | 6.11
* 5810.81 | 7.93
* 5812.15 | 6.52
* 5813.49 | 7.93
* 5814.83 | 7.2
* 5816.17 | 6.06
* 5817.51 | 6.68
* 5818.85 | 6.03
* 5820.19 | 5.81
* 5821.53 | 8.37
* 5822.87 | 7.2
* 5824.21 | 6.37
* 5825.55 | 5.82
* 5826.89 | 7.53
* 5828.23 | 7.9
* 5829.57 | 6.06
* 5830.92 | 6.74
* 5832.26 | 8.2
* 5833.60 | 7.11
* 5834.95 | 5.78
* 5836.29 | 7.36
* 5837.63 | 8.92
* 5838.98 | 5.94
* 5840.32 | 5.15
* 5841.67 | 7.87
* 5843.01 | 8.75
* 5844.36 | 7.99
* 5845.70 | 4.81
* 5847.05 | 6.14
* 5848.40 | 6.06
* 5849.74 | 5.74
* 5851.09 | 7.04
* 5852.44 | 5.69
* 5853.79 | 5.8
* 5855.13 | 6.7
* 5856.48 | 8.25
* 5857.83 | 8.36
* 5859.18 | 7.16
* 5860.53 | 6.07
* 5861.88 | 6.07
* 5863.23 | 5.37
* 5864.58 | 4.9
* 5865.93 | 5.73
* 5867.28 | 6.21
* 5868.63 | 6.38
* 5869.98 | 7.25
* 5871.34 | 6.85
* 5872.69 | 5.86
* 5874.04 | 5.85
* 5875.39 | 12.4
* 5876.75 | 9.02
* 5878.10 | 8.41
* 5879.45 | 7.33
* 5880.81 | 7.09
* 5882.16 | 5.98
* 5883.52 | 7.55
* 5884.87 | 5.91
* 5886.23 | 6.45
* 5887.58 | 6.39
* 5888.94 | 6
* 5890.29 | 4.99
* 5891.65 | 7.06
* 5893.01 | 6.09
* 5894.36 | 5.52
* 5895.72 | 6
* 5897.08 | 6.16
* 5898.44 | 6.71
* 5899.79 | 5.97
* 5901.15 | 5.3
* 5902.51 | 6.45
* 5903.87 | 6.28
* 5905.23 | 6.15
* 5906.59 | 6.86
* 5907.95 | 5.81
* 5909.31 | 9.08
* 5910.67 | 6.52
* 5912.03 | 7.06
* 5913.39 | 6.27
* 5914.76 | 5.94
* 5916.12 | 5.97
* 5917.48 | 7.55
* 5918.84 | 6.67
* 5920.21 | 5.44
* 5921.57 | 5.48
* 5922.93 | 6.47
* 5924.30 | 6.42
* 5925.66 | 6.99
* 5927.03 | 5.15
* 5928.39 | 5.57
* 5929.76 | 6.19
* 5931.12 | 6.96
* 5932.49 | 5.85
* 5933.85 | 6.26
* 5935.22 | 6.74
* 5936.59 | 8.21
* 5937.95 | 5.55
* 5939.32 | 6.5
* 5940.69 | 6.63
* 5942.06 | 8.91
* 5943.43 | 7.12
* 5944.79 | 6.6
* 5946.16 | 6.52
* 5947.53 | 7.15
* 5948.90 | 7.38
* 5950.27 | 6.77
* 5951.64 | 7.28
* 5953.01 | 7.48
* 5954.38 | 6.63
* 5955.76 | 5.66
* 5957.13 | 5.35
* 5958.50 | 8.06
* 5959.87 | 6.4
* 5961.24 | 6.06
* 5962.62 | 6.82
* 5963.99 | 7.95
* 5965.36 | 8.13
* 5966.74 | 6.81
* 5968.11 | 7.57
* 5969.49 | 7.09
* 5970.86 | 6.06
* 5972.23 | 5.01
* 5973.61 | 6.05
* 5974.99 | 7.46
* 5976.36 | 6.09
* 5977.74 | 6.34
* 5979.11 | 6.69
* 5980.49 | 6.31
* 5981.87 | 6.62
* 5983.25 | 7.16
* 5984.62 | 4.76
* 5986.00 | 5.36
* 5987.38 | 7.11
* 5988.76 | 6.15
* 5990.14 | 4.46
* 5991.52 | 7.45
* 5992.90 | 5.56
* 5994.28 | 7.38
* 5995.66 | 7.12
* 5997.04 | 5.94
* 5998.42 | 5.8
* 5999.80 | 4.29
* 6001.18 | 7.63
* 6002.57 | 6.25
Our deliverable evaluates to 3.2 A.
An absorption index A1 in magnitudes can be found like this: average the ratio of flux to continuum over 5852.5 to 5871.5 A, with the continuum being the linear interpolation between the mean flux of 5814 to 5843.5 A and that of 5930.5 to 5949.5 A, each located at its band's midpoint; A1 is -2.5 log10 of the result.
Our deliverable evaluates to 0.07 mag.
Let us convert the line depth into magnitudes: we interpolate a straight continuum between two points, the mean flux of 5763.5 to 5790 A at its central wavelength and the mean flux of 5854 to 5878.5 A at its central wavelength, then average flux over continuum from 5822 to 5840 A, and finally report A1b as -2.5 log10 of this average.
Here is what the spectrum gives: 0.00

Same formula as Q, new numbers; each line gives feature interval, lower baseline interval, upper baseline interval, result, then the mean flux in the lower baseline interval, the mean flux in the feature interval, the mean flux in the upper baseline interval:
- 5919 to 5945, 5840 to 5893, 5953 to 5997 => 0.5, 6.74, 6.48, 6.51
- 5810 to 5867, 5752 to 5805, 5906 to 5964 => 0.3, 6.85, 6.73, 6.64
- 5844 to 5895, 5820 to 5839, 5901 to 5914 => 1.6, 7.08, 6.64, 6.63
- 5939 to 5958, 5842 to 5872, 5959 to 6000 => -1.2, 6.53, 6.87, 6.43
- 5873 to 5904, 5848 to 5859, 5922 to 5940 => -0.7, 6.74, 6.73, 6.36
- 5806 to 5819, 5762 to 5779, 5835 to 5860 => 0.3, 6.89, 6.73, 6.84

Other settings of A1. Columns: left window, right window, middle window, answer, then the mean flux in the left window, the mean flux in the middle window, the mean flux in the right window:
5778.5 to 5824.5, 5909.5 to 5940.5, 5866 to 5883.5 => -0.12 mag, 6.88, 7.33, 6.4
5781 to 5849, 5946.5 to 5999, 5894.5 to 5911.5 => 0.05 mag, 6.85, 6.42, 6.57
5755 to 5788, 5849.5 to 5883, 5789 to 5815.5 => -0.01 mag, 6.83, 6.89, 6.88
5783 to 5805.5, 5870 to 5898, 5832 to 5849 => 0.00 mag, 6.92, 6.9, 6.85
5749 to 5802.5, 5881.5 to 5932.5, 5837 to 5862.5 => -0.04 mag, 6.86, 6.76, 6.3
